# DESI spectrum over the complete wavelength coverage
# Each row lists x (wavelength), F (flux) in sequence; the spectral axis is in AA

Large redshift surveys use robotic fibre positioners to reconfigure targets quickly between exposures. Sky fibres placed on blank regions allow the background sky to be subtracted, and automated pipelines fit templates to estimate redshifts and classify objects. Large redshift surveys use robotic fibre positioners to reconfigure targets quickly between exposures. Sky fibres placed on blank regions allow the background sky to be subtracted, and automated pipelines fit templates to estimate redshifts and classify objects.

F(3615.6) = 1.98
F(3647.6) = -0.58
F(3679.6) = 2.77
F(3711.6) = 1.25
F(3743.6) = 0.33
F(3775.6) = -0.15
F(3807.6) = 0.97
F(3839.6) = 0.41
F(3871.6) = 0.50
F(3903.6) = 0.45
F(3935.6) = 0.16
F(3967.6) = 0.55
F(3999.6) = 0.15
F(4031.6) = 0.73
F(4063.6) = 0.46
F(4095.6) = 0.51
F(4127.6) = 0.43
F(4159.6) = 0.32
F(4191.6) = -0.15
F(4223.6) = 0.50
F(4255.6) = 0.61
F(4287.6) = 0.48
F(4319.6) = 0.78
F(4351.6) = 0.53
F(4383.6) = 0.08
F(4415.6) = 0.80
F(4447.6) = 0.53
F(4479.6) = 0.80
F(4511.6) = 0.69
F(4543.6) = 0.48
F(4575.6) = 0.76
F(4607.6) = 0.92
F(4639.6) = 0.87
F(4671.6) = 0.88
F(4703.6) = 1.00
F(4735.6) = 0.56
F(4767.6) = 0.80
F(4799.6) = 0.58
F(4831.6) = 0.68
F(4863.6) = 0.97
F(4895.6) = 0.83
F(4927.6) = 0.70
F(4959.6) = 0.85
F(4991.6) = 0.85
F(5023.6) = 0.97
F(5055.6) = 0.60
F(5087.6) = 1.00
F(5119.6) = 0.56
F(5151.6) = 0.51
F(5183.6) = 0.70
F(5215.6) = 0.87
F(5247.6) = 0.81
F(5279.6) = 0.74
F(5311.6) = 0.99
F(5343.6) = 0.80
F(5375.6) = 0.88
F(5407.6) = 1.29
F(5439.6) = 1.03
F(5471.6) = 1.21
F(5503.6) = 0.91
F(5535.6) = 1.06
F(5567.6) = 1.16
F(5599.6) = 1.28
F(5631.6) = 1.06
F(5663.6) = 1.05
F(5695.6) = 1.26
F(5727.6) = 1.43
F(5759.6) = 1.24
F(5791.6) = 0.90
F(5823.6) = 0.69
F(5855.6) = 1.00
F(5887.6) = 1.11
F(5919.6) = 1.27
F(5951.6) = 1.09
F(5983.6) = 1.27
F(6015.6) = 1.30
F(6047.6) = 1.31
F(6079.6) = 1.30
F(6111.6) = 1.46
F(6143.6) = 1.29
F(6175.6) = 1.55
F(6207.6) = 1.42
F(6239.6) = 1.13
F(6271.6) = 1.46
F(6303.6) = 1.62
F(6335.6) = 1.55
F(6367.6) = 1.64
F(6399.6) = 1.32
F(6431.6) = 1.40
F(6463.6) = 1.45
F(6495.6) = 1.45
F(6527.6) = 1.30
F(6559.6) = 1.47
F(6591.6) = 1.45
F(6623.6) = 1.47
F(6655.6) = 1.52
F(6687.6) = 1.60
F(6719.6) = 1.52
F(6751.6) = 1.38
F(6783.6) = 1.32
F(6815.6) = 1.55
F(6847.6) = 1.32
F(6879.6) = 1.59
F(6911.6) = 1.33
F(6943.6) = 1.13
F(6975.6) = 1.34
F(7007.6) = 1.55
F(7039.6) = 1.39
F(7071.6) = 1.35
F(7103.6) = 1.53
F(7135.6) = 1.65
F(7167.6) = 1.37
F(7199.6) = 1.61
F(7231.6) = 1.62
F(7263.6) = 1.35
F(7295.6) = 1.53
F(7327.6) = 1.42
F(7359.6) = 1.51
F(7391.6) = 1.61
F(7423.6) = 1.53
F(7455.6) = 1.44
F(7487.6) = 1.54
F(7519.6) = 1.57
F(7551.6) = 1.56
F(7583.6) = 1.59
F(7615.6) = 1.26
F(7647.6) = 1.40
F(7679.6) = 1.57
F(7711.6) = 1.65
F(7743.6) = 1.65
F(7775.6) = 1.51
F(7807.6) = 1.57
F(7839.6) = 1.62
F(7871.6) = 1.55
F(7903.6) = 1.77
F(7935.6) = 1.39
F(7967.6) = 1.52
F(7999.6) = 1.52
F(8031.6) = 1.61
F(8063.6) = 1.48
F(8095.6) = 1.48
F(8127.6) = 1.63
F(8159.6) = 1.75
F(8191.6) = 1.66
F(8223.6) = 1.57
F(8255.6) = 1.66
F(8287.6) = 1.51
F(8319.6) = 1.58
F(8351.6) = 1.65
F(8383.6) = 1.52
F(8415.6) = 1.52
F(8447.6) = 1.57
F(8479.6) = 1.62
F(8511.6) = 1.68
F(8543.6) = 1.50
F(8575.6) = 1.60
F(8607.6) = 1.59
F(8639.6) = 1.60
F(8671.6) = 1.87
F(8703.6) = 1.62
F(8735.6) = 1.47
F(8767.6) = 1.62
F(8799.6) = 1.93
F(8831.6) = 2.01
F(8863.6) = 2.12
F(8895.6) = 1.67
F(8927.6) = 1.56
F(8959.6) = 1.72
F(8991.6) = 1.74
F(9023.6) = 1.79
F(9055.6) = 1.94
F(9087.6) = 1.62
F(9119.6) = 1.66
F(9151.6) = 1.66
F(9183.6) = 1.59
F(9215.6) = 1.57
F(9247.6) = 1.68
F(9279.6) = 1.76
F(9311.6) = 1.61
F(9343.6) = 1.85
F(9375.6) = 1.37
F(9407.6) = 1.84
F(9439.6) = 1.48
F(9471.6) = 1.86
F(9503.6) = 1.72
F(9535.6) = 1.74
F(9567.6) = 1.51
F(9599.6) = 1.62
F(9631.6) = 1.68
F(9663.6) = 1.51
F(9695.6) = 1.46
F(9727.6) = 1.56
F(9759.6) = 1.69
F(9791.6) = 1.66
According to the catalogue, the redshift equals 0.35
